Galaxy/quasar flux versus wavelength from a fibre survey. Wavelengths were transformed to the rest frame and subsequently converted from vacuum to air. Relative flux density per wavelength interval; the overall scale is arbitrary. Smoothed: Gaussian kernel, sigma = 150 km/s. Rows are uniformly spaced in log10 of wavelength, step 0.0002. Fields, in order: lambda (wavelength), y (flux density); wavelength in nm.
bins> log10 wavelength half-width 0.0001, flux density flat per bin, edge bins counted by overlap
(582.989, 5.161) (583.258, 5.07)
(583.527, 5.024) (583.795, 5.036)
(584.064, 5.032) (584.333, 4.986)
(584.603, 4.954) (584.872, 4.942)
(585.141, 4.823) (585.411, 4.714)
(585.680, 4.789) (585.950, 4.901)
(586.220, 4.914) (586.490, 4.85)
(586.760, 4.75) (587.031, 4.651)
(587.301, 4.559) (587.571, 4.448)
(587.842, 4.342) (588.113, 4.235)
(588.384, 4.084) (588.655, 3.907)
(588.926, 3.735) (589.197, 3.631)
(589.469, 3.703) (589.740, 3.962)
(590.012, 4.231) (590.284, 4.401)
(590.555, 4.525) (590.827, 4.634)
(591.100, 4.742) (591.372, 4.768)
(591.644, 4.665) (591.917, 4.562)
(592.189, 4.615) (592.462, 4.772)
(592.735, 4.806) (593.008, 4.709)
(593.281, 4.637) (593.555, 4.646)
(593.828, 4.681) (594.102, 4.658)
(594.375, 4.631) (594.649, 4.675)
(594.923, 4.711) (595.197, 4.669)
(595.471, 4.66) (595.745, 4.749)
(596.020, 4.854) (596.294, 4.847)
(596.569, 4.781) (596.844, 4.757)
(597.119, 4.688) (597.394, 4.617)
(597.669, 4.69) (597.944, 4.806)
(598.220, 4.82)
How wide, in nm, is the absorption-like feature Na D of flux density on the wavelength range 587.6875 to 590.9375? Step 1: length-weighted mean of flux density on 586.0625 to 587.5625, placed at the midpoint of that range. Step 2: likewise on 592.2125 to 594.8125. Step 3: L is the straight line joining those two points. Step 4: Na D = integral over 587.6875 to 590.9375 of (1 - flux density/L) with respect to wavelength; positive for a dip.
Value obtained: 0.41 nm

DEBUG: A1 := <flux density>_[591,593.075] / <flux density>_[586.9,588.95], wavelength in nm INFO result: 1.1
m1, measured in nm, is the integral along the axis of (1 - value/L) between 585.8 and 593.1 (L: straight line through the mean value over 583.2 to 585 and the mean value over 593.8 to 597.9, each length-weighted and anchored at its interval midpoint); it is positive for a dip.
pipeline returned 0.63 nm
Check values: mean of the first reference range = 5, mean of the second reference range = 4.71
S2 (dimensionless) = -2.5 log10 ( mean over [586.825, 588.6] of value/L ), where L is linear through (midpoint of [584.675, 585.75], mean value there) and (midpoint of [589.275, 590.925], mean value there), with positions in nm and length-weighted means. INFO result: 0.03 mag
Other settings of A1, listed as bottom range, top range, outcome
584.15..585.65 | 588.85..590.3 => 0.80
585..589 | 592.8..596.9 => 1.04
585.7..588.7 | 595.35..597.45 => 1.05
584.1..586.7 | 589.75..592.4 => 0.93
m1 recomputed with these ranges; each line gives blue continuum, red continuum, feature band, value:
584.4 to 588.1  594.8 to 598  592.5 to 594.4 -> 0.02 nm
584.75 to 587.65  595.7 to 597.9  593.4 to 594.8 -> 0.03 nm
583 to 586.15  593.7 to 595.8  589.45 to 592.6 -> 0.18 nm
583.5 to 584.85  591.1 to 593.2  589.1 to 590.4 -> 0.22 nm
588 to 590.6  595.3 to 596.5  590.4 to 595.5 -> -0.27 nm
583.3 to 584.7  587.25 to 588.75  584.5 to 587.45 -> -0.11 nm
